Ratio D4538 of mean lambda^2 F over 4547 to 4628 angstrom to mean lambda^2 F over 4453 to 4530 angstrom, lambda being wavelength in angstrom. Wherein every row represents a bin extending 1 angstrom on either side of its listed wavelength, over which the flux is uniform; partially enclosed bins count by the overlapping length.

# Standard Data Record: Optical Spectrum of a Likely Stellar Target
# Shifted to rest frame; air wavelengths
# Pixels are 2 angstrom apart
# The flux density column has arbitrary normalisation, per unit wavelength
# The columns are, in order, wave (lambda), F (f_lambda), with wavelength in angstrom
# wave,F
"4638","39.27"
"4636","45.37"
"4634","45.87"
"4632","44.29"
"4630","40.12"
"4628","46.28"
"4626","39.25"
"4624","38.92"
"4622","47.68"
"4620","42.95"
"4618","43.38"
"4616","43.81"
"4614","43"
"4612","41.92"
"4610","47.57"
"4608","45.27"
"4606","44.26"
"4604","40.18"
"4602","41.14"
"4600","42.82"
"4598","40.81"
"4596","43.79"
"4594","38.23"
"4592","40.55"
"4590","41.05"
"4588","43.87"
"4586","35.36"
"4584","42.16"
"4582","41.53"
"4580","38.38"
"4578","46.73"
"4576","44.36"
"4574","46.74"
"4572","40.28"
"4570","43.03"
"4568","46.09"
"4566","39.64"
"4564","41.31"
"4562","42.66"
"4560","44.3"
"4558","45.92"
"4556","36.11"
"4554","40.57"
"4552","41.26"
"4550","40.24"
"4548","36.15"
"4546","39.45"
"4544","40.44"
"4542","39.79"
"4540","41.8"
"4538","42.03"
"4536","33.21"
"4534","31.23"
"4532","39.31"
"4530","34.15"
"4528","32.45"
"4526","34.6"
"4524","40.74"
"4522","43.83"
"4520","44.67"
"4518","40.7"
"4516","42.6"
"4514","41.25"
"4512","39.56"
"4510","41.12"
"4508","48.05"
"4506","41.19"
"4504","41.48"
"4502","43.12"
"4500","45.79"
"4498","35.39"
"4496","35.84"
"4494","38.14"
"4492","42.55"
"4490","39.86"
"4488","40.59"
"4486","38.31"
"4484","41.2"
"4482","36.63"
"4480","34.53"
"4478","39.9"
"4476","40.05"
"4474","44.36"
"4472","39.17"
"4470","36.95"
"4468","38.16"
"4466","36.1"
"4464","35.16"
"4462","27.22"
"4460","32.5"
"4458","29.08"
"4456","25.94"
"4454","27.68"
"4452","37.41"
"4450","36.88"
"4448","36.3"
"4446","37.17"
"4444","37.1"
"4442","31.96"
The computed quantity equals 1.15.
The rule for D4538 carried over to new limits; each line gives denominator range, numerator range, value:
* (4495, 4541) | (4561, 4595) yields 1.08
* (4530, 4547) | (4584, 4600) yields 1.09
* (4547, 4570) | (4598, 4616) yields 1.07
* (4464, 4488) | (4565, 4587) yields 1.14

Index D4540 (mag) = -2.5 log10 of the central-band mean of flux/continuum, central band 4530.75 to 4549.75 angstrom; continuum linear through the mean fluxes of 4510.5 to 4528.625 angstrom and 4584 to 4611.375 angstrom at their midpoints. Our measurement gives 0.07 mag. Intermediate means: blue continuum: 40.2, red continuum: 41.9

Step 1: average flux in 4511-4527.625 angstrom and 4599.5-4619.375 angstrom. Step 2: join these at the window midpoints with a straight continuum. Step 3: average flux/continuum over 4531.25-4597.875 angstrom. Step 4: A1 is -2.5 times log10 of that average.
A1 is 0.03 mag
